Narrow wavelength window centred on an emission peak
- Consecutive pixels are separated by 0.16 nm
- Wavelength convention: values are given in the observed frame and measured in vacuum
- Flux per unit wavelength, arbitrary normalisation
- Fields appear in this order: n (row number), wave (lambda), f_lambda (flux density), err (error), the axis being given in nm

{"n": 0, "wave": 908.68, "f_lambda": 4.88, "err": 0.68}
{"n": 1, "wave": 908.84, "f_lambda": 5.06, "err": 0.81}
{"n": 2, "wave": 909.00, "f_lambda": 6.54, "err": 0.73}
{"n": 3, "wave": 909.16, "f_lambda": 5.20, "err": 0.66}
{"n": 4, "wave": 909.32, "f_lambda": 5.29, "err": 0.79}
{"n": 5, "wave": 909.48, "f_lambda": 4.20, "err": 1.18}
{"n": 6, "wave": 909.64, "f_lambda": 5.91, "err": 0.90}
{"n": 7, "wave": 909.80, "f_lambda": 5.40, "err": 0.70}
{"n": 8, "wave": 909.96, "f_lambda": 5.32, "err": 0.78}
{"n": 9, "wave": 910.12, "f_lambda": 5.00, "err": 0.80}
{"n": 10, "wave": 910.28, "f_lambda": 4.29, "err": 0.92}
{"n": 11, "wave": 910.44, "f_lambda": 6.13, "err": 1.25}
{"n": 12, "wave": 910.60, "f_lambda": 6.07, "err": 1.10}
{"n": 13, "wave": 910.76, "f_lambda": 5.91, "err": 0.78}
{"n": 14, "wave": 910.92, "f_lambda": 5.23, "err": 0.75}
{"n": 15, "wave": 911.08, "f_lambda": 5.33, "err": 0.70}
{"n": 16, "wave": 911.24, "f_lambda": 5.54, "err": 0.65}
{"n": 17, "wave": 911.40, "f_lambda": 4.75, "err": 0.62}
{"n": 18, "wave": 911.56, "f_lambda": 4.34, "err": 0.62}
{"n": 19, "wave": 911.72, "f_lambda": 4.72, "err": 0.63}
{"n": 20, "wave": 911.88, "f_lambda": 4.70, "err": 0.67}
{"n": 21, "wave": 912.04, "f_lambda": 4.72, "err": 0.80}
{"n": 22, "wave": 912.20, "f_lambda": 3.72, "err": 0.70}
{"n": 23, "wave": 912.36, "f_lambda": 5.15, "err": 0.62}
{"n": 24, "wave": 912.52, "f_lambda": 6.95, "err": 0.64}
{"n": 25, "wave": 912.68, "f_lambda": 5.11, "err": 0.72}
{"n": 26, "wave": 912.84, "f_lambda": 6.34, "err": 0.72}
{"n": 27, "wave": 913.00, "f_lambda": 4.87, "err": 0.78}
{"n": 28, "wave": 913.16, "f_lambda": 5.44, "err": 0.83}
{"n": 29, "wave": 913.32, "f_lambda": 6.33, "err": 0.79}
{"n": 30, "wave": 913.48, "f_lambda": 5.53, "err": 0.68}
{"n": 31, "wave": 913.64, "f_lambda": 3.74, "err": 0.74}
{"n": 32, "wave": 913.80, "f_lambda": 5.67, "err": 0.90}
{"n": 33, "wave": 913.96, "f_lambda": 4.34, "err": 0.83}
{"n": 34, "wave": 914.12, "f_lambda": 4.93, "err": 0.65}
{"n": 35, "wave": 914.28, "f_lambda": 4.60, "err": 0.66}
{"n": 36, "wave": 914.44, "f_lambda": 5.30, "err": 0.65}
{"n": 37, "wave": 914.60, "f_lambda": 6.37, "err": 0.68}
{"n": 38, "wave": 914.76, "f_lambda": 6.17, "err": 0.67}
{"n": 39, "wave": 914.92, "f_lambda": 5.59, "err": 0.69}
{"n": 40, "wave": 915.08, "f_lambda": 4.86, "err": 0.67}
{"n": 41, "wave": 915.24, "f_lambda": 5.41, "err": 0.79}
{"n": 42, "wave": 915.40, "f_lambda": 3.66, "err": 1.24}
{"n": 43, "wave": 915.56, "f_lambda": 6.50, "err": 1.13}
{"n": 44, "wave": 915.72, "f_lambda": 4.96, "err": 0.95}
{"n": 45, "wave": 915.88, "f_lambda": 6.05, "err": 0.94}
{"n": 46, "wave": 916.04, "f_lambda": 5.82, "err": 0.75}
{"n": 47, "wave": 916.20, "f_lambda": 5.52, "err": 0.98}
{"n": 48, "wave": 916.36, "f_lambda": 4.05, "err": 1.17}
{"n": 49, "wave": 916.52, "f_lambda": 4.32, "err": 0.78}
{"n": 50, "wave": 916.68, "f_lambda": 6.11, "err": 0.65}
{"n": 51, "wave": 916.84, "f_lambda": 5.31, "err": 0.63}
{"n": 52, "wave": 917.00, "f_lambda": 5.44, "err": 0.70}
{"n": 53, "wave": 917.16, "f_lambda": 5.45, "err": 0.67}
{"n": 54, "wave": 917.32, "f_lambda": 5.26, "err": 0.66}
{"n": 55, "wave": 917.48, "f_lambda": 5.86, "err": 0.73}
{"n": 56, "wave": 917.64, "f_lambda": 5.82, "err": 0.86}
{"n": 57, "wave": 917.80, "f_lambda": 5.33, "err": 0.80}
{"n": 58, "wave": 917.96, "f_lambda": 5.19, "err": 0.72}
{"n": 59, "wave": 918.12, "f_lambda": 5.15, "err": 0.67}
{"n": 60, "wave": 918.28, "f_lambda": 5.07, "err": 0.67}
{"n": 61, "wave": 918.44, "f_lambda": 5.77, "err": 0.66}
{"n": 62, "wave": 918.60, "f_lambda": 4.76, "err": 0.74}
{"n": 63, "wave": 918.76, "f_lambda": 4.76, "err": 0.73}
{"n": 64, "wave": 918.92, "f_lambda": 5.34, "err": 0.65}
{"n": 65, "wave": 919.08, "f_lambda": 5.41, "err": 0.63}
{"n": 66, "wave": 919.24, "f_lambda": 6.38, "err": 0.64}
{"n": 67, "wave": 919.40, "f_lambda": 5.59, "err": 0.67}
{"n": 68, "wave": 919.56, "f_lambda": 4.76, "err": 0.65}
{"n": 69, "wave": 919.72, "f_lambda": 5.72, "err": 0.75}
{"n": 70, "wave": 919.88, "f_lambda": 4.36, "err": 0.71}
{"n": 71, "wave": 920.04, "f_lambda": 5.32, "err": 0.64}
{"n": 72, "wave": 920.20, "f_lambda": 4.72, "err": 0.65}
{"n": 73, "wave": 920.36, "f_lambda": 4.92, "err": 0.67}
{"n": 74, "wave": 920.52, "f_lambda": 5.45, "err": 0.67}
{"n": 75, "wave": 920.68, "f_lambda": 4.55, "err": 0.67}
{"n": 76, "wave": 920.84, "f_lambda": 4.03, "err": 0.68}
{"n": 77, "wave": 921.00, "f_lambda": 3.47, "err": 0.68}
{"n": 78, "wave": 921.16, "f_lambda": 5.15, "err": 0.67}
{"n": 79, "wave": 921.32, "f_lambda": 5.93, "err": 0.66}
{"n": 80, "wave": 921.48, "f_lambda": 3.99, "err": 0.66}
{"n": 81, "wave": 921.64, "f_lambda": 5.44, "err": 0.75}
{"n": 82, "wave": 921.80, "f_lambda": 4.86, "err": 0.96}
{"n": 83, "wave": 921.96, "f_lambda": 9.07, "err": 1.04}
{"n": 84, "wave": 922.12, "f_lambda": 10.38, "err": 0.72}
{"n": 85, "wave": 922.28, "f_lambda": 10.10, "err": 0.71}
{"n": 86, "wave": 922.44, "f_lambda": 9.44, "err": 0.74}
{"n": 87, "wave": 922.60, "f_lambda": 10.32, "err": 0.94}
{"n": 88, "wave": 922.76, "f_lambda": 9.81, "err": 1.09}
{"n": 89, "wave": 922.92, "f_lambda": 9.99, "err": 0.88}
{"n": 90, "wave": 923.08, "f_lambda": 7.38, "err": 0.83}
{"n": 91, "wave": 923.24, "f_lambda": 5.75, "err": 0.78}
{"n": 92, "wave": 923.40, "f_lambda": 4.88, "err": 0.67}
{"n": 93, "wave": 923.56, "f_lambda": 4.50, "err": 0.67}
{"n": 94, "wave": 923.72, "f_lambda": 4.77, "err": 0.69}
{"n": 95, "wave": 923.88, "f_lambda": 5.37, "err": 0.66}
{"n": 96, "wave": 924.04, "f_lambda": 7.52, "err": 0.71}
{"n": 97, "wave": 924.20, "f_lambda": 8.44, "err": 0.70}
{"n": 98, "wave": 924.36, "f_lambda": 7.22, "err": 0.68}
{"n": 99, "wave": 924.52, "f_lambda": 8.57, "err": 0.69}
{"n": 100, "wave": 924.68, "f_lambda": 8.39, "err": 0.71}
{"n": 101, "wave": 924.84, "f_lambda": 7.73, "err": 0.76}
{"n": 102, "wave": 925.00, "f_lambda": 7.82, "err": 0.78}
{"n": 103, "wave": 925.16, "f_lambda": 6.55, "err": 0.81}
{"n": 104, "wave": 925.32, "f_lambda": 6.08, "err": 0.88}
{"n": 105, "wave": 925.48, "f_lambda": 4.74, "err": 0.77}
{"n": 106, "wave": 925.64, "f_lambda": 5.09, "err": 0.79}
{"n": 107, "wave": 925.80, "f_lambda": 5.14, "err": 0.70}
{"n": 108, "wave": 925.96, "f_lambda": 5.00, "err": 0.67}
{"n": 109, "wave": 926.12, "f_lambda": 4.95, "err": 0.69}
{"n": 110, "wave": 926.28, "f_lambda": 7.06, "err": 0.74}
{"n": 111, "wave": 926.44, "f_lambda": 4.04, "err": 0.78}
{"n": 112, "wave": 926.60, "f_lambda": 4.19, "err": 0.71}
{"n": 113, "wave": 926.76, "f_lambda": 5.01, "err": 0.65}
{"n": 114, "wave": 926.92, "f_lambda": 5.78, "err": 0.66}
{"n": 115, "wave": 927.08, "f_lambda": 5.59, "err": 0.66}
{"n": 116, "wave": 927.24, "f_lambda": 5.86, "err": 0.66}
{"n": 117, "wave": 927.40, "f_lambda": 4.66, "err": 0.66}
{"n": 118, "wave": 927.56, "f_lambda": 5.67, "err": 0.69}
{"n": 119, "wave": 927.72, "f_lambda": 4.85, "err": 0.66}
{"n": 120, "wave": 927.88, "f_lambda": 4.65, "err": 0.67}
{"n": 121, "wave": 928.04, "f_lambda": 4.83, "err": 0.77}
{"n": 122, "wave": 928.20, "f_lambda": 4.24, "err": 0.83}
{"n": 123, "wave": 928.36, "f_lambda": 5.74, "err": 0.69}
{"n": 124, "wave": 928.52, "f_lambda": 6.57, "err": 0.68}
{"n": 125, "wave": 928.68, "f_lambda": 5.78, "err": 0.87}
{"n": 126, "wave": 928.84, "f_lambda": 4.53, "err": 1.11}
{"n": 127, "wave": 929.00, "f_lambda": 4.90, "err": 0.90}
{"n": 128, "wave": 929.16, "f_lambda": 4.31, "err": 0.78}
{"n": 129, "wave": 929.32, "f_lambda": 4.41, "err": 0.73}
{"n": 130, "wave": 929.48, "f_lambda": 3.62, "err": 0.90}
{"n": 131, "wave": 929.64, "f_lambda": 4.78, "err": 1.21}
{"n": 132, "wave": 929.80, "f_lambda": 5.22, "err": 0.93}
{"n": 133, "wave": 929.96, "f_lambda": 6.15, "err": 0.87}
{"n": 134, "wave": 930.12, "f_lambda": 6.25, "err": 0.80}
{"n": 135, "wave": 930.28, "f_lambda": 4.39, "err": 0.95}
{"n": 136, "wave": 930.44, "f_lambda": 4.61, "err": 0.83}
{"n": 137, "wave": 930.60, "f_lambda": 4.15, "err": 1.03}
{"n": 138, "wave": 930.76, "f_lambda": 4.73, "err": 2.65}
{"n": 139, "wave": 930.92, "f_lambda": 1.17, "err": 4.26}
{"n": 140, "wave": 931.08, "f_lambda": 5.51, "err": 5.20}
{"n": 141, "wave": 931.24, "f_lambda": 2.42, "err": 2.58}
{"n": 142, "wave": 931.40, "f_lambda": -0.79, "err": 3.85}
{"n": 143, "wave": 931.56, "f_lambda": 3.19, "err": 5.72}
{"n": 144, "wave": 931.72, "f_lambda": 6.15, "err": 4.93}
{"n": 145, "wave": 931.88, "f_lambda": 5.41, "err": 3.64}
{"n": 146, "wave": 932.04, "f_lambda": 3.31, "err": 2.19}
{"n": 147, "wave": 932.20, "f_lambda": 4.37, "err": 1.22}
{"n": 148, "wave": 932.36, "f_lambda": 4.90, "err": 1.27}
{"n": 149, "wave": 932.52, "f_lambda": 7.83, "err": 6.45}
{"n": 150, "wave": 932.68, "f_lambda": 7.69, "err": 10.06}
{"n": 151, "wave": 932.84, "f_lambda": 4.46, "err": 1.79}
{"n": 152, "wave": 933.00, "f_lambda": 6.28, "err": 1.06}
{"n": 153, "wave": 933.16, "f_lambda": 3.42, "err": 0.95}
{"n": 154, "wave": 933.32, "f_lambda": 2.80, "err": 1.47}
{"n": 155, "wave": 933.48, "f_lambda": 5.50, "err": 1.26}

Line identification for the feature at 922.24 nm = [S II]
